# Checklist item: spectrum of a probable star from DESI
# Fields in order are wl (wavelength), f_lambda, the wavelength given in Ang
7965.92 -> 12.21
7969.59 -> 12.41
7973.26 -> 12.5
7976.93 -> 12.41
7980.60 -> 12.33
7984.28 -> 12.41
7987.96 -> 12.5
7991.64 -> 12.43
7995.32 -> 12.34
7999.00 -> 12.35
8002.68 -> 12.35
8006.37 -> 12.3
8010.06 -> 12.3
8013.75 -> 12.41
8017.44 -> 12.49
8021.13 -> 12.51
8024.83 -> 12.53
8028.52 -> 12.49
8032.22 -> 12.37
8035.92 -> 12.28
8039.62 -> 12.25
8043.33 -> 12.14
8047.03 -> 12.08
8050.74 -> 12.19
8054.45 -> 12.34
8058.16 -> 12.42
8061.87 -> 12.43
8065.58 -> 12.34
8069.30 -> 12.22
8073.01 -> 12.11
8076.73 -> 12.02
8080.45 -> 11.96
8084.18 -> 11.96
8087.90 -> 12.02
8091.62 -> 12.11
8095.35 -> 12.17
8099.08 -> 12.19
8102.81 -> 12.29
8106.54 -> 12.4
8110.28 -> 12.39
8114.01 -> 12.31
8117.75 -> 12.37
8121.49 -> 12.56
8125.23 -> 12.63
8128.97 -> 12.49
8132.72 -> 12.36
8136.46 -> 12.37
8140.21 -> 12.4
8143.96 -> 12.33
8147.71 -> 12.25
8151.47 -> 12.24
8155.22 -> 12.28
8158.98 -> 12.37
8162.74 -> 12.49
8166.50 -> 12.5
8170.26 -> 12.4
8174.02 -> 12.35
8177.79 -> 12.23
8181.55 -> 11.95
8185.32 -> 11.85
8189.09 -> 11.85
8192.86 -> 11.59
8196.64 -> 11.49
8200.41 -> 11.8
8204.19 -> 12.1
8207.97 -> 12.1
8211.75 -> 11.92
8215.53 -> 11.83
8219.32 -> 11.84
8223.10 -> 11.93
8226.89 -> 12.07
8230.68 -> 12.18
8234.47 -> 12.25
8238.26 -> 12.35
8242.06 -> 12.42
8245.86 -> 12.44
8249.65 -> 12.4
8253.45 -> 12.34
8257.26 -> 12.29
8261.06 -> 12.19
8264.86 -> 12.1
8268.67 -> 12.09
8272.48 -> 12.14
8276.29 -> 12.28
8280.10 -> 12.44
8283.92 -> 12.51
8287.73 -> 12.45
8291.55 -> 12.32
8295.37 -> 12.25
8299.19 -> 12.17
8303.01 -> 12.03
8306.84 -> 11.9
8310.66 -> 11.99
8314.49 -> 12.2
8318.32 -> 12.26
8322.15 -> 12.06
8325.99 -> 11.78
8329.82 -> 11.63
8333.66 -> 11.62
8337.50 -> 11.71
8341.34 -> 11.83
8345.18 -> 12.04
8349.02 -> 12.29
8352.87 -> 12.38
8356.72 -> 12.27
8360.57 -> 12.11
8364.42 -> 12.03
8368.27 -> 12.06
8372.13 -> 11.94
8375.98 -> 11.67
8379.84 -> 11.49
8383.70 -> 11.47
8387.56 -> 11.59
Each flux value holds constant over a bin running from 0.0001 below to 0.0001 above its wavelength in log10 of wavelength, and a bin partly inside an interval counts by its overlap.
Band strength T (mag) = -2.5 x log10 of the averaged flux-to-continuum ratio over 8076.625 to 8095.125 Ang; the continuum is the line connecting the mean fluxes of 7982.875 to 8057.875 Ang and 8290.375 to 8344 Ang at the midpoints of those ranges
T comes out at 0.02 mag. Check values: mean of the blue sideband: 12.4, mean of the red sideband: 12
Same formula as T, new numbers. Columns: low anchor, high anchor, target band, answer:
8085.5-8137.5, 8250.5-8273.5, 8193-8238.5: 0.03 mag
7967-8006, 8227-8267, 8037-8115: 0.01 mag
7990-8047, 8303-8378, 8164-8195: 0.01 mag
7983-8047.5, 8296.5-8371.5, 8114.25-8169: -0.01 mag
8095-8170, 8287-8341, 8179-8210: 0.04 mag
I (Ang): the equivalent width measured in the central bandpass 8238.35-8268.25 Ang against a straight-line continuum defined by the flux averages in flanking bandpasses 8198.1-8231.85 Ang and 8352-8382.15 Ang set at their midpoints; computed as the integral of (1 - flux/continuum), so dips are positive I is -0.8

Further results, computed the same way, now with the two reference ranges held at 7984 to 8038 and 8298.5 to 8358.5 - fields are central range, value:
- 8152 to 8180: -0.4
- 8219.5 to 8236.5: 0.1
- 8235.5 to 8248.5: -0.3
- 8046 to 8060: 0.1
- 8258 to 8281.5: -0.2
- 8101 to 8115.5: -0.1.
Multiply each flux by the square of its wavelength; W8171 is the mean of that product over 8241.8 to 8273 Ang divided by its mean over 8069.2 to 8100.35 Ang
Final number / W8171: 1.06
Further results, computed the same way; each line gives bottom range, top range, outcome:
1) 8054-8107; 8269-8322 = 1.06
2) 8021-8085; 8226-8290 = 1.06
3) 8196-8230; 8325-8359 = 1.03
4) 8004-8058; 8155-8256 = 1.03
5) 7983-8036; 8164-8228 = 1.01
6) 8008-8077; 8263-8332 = 1.05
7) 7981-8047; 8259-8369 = 1.05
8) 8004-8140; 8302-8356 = 1.04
